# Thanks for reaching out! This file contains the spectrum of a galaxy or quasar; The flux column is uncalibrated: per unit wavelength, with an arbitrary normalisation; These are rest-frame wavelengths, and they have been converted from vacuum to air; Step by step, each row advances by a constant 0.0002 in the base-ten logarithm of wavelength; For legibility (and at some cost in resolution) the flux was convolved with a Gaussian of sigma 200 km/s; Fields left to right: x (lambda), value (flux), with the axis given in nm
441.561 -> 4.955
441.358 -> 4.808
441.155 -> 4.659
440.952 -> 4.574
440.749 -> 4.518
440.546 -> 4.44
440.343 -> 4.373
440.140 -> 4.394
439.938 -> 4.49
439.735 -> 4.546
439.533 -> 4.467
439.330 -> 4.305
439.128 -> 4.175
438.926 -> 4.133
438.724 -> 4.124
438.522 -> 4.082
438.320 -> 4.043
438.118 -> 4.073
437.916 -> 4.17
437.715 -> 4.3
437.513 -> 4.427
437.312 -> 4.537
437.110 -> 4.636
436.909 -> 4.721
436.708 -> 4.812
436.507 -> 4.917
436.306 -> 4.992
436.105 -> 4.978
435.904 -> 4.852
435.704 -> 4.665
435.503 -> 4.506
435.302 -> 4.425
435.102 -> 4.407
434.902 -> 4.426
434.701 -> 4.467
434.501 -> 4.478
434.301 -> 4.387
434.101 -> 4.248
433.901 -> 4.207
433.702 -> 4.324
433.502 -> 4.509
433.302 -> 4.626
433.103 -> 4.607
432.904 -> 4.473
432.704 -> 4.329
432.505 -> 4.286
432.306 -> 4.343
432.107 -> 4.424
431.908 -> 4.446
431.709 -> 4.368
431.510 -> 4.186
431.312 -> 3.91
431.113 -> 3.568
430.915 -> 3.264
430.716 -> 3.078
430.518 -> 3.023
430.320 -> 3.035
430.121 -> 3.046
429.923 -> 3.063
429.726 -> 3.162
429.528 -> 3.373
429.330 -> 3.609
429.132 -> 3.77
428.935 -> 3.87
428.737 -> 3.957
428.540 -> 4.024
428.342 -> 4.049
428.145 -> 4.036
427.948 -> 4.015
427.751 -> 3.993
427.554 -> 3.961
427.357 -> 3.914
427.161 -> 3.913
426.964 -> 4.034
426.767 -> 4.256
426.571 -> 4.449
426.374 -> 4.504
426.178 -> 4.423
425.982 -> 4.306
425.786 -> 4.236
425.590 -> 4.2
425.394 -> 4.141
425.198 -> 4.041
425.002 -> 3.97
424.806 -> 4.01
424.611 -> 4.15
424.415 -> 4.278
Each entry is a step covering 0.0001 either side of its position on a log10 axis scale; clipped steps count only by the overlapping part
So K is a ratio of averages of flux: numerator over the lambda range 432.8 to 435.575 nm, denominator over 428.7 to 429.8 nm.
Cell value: 1.2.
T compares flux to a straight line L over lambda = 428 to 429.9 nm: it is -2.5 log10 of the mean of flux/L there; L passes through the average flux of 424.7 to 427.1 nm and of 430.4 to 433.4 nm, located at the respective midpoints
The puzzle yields 0.11 mag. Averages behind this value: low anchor 4.21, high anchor 4.06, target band 3.74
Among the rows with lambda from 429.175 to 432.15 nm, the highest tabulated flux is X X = 4.446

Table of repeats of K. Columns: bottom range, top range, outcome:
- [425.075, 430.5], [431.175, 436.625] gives 1.15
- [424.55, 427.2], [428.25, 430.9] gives 0.82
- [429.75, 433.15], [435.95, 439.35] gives 1.16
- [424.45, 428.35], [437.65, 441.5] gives 1.05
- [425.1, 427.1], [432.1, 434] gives 1.04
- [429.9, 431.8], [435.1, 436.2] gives 1.34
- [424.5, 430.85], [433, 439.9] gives 1.16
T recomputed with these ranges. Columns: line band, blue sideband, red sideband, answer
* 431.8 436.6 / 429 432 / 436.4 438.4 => -0.123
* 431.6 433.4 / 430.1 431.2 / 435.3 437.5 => -0.205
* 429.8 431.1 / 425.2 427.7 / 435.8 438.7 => 0.352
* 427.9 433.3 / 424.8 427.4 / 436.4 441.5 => 0.116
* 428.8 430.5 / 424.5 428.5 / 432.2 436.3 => 0.261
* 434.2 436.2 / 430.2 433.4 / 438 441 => -0.106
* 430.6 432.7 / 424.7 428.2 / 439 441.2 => 0.068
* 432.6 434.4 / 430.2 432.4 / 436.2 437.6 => -0.068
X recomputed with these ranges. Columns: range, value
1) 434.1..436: 4.852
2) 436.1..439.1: 4.992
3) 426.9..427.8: 4.034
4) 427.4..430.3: 4.049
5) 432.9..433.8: 4.626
